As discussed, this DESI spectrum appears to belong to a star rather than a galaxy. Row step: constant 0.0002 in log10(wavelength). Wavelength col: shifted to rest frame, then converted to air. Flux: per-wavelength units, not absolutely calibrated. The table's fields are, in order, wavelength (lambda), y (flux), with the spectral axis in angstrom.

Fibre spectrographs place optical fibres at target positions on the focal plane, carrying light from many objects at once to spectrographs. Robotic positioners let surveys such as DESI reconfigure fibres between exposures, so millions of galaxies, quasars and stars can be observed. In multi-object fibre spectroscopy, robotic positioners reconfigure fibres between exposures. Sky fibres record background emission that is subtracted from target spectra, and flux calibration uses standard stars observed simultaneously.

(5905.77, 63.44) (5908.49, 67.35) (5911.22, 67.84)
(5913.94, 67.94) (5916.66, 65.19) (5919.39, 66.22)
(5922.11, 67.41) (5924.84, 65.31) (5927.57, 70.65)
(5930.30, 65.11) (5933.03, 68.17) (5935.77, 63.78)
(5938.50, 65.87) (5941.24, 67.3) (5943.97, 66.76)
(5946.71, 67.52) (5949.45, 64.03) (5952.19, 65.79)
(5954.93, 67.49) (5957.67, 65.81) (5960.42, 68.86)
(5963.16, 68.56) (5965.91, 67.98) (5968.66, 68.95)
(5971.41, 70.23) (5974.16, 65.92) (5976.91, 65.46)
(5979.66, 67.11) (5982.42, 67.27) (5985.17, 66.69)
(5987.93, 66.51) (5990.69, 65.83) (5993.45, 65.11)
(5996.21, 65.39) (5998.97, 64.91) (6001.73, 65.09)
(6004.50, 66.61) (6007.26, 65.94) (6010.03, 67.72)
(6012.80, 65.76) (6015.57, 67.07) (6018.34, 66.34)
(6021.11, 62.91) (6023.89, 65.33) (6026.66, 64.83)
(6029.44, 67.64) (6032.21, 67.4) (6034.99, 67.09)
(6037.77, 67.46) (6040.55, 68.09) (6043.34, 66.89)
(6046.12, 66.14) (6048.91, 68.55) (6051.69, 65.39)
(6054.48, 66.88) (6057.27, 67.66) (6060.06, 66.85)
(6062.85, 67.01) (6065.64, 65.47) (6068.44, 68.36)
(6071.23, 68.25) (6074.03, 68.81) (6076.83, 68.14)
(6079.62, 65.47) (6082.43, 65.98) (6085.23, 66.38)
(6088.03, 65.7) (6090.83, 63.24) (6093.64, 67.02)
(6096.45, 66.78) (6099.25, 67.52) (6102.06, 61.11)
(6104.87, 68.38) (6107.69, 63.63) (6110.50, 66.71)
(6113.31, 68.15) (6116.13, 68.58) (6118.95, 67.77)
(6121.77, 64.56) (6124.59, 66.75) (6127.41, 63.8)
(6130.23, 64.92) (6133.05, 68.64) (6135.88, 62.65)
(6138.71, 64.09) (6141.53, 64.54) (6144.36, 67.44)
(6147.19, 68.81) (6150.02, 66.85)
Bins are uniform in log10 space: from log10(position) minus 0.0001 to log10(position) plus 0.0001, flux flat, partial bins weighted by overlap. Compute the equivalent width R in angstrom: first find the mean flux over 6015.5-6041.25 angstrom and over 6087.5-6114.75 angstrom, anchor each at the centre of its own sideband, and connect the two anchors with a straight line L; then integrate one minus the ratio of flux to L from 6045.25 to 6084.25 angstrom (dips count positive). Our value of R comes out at -0.6 angstrom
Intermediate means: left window 66.3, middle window 67.1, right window 65.8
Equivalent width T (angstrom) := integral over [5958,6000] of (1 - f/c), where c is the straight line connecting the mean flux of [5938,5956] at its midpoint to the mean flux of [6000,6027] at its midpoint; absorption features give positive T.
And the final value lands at -0.5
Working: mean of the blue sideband 66.4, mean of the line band 67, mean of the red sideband 65.8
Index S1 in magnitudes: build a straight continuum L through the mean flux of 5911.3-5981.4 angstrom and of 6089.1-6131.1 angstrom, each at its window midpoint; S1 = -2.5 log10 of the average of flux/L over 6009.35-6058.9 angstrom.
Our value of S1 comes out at -0.003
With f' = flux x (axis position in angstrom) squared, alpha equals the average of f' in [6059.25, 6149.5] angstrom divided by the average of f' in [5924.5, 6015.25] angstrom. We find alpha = 1.04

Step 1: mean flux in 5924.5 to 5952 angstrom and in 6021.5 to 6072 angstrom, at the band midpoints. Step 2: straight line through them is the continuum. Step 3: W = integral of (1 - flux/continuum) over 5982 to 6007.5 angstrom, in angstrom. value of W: 0.3 angstrom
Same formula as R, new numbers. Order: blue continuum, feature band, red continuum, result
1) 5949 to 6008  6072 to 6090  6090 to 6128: -0.13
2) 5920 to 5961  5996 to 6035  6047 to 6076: 0.62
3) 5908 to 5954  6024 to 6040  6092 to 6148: -0.13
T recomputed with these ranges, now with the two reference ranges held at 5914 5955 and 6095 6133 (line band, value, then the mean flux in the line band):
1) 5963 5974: -0.4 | 68.6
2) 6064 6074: -0.2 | 67.5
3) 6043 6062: -0.2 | 66.9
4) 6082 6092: 0.1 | 65.4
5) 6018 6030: 0.2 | 65.2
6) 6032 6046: -0.2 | 67.3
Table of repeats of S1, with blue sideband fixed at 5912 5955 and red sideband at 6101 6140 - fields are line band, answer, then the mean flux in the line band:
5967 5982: -0.02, 67.5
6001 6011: 0.00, 66.3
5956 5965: -0.02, 67.7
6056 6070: -0.02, 67.1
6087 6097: 0.00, 65.6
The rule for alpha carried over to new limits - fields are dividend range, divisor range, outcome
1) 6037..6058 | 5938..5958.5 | 1.04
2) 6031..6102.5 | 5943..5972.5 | 1.03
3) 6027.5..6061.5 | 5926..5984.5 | 1.03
